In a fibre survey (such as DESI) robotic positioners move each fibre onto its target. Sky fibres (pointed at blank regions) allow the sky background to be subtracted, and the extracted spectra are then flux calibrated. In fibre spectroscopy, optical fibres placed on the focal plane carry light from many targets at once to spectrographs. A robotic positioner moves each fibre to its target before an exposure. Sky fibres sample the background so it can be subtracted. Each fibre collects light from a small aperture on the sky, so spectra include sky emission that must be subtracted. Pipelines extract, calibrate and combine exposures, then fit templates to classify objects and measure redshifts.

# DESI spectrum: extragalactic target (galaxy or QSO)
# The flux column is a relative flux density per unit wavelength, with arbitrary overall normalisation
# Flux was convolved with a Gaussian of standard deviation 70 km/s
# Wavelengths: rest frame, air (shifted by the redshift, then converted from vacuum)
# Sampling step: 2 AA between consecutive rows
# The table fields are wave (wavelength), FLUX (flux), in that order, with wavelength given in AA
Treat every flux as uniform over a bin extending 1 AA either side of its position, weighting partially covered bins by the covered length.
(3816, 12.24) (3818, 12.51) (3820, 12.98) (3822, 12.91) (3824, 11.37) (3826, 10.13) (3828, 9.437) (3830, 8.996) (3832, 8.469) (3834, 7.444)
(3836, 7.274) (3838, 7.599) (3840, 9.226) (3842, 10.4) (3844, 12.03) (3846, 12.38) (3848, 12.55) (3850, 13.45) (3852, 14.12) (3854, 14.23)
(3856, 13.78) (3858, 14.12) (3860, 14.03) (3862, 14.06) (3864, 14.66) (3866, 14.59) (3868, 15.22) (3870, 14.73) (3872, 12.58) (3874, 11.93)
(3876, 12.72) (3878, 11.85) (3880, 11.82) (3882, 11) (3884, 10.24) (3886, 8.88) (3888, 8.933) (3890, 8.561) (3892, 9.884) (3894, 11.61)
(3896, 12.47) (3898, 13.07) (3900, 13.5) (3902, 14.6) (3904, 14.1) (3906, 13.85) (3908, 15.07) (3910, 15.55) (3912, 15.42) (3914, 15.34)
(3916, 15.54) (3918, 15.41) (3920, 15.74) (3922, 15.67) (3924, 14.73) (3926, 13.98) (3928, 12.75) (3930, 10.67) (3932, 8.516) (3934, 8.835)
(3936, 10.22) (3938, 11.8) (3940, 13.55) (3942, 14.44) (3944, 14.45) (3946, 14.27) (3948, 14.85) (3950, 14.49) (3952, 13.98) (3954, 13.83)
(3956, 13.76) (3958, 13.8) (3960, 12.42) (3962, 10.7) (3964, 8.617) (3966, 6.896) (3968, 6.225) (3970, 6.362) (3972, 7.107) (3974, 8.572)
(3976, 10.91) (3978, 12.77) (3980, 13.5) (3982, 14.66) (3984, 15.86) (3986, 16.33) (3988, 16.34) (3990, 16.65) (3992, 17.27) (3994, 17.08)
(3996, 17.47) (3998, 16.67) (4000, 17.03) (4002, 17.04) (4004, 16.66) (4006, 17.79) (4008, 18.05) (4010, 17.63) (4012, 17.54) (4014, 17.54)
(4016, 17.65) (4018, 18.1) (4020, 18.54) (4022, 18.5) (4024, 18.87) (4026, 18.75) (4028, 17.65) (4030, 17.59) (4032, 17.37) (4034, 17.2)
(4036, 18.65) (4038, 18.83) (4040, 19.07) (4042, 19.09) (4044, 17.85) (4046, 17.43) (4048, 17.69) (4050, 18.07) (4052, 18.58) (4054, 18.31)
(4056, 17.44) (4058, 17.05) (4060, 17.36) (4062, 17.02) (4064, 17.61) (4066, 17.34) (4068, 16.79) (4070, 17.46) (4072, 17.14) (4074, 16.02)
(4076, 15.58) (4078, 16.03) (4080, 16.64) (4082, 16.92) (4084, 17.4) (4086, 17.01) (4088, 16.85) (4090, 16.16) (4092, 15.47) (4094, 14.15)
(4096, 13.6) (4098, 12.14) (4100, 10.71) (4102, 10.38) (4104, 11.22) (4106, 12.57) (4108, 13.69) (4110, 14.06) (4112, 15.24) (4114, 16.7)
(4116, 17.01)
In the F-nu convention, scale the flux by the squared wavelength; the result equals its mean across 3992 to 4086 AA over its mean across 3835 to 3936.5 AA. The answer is 1.50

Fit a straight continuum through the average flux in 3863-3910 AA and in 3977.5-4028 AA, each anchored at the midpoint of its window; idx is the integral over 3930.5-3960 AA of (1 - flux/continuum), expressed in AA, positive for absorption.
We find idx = 3.9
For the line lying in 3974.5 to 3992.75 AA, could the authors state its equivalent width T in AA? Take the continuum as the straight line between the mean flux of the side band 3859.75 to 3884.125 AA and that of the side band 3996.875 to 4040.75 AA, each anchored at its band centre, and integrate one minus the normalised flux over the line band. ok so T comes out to 2.2 AA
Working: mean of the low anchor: 13.1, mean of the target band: 14.7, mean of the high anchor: 17.8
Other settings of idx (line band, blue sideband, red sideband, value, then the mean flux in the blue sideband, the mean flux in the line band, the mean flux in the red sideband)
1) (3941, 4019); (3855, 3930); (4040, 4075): 6.88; 13.3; 14.2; 17.6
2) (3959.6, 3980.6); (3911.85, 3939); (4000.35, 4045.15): 8.29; 13.1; 9.3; 18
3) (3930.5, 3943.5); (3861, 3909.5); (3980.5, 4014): 2.88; 12.5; 11.3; 16.8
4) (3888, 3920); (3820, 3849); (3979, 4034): -1.22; 10.1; 13.5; 17.2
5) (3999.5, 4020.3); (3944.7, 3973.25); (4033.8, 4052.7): -2.80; 11.2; 17.6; 18.3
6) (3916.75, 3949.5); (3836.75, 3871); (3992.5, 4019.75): 4.55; 13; 13.2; 17.4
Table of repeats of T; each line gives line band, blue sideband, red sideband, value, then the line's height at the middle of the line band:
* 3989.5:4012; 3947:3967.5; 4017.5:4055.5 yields -2.6 AA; 15.5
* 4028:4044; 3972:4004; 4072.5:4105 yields -3.5 AA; 14.9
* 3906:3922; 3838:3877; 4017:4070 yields -0.9 AA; 14.5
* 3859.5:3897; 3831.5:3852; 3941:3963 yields -2.2 AA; 11.4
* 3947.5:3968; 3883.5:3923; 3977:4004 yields 4.1 AA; 15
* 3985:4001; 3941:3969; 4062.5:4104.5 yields -4.3 AA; 13.3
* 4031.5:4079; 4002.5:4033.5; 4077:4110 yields -4.1 AA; 16.2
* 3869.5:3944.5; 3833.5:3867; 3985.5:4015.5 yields 7.2 AA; 14.1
